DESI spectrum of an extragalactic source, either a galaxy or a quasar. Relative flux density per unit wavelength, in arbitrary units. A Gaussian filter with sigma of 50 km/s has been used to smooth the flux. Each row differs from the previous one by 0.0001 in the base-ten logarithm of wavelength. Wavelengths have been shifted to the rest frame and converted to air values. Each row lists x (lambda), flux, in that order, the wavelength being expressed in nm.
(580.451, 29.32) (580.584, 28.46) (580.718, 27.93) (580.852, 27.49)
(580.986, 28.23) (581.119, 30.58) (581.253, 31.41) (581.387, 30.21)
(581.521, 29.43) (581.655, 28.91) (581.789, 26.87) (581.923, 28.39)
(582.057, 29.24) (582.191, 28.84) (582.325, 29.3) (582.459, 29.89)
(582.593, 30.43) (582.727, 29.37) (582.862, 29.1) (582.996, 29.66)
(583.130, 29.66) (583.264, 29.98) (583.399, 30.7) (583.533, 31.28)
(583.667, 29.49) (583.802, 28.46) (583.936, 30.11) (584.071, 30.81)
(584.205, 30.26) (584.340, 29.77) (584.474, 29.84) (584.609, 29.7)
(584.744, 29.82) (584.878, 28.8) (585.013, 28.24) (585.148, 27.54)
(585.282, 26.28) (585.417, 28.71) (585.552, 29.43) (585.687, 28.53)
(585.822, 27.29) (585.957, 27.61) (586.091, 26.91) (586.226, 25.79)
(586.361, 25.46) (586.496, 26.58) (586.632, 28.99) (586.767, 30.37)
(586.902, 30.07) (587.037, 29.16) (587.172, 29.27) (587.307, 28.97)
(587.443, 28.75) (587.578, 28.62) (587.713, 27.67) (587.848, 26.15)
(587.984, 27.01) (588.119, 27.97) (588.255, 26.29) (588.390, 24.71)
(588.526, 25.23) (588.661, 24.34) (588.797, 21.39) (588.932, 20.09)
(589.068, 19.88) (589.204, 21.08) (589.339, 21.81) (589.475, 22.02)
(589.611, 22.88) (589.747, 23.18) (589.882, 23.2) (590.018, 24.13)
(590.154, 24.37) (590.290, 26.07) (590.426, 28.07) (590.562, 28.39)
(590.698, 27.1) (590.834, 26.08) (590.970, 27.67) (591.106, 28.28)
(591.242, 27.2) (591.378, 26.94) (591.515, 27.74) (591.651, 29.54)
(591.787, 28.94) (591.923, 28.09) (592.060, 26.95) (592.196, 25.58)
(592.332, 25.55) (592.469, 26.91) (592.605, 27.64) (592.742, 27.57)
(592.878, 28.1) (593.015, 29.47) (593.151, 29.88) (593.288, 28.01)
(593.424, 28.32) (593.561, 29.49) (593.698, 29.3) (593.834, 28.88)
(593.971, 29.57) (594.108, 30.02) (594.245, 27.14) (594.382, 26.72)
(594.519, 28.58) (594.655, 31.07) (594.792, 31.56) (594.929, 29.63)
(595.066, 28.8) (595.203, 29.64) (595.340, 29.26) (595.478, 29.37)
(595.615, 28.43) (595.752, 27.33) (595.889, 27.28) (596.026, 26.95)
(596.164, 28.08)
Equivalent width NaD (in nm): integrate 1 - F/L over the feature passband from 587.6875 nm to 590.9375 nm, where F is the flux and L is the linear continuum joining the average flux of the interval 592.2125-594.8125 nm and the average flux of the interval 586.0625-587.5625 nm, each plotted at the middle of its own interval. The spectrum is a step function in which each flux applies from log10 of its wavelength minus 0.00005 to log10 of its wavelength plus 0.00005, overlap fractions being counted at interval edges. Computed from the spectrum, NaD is 0.44 nm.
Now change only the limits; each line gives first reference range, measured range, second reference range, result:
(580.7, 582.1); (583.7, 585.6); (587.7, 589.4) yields -0.17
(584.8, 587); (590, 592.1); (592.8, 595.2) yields 0.10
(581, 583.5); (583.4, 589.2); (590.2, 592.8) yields 0.20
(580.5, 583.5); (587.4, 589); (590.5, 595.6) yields 0.17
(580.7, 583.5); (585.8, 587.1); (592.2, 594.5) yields 0.05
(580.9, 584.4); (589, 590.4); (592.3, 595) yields 0.29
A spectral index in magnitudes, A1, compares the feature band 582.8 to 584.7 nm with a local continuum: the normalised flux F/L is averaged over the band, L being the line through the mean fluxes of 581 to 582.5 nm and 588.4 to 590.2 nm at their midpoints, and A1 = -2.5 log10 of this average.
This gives -0.09 mag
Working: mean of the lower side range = 29.3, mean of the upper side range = 22.6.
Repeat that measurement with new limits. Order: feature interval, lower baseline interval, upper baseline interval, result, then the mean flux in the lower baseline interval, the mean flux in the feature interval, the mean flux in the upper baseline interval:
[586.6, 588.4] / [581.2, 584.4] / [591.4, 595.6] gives 0.035 mag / 29.6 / 28.2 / 28.6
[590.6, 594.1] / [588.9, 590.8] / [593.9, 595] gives -0.048 mag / 23.8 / 28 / 29.3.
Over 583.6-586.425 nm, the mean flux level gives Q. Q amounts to 28.5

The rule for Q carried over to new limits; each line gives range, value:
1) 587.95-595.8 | 26.9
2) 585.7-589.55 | 26.1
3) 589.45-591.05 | 25.4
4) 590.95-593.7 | 27.9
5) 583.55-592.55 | 27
